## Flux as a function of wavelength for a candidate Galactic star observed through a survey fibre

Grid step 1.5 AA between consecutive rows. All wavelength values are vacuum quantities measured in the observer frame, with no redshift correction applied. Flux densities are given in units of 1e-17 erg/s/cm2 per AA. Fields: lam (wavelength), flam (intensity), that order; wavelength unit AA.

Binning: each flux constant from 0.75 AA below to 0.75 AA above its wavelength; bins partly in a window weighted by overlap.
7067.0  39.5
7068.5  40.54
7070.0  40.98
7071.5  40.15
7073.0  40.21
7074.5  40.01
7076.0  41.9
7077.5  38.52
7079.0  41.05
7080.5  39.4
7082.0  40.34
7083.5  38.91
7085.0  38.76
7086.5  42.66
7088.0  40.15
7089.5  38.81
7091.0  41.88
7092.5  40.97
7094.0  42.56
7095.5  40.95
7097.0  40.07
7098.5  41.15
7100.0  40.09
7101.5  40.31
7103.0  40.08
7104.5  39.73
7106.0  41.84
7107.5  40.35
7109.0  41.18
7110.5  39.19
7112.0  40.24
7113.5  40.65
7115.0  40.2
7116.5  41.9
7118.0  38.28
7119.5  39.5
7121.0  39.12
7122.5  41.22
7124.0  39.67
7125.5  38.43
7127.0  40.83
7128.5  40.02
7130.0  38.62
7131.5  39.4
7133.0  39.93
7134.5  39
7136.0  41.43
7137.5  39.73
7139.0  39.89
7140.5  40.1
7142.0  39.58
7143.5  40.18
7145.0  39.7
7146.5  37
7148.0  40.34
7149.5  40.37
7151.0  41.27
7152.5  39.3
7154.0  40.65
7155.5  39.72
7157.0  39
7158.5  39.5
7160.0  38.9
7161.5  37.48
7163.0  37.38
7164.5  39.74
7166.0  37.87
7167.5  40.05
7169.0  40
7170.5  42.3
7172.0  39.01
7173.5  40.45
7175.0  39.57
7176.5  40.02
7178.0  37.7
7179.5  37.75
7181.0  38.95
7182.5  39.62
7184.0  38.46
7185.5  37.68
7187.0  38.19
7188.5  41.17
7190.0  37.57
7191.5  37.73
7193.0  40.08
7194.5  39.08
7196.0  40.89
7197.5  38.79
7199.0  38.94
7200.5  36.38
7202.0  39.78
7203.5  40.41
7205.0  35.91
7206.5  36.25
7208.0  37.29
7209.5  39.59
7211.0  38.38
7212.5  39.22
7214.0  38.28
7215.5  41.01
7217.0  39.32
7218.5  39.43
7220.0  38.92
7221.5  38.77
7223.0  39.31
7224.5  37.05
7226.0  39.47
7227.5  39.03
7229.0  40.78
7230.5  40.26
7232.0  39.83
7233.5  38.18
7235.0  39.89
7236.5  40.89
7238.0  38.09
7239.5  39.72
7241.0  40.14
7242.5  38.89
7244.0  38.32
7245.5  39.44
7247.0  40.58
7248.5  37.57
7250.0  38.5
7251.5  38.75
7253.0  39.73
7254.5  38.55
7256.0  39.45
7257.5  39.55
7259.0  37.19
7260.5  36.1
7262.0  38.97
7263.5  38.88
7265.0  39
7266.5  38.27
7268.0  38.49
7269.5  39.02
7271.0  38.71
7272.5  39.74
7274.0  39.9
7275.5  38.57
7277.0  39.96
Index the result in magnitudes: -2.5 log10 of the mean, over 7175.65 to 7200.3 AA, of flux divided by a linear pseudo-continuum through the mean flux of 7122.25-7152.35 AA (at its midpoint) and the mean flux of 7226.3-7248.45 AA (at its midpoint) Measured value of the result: 0.02 mag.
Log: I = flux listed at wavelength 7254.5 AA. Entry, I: 38.55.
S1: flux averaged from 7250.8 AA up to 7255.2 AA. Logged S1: 39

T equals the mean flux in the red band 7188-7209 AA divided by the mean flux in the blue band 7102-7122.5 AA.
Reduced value 0.96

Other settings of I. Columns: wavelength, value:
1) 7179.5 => 37.75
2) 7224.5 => 37.05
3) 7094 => 42.56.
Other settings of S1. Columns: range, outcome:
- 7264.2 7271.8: 38.7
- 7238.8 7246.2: 39.3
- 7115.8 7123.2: 40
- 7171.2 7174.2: 39.8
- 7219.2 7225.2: 38.5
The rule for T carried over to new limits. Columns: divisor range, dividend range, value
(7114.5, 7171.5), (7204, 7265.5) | 0.98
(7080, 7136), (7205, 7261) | 0.97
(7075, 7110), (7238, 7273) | 0.96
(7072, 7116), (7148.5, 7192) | 0.97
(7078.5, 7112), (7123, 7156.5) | 0.98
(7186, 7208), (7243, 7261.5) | 1.00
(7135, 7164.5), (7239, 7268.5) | 0.98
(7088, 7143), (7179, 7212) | 0.96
